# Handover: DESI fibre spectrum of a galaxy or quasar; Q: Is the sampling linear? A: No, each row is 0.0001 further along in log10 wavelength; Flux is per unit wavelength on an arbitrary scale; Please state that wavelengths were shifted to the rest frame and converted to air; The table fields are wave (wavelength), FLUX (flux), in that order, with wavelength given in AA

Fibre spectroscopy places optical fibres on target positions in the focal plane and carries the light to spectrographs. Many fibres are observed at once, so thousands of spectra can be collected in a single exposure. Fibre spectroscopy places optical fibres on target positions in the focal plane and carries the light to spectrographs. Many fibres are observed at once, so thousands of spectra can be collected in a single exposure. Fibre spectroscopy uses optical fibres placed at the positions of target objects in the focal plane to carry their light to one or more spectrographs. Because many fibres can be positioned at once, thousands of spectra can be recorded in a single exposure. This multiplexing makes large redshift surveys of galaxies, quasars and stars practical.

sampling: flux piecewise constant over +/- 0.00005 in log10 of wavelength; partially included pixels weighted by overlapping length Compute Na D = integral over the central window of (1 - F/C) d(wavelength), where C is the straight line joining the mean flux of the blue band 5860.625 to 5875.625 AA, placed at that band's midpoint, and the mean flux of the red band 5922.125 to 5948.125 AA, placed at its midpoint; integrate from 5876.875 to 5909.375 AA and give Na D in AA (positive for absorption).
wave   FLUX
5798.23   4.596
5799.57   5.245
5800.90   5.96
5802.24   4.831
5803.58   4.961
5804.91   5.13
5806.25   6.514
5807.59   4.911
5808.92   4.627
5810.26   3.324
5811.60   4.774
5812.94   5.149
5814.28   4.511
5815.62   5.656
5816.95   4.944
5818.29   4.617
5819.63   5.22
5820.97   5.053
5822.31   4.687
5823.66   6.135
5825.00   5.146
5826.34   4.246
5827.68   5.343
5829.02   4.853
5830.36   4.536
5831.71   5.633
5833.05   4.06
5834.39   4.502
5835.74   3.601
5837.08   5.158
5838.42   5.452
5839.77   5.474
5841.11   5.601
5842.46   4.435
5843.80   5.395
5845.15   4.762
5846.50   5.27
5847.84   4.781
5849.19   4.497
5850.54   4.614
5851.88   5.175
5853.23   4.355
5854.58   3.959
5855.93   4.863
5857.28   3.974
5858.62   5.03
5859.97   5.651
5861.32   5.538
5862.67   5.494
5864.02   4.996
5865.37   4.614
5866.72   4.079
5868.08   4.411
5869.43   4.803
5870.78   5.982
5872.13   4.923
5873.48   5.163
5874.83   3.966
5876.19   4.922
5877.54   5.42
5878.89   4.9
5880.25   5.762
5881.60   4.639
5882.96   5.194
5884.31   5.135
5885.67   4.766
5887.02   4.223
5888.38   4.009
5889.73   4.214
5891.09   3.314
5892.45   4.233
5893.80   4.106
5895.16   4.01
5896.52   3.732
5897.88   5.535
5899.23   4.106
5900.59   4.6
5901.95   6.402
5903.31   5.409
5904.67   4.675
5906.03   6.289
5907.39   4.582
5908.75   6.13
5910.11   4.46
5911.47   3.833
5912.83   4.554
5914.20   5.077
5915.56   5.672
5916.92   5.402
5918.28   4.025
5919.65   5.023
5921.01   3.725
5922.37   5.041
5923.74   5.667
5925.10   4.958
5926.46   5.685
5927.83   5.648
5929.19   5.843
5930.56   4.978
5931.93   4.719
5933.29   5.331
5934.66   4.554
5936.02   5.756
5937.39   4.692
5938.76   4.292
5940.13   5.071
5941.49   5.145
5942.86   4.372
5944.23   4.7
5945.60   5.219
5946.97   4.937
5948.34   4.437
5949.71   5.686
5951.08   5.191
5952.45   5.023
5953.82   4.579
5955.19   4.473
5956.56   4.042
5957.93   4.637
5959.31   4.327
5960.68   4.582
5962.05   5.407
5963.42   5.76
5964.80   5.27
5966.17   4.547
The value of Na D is 1.1 AA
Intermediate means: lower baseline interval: 4.91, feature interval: 4.81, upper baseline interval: 5.07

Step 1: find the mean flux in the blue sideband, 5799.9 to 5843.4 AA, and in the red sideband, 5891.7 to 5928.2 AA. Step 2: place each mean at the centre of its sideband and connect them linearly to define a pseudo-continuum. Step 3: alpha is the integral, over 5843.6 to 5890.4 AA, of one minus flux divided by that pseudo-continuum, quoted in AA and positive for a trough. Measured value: 1.0 AA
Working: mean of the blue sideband 4.98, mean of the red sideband 4.9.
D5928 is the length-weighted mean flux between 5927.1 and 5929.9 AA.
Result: 5.73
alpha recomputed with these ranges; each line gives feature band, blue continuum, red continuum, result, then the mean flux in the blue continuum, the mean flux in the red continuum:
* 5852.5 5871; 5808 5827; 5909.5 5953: 0.34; 4.87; 4.96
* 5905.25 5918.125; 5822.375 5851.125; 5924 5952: -0.08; 4.92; 5.07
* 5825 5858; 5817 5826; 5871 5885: 1.90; 5.09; 5.03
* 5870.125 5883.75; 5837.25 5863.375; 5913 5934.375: -0.20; 4.97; 5.09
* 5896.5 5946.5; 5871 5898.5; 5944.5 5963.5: -2.84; 4.63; 4.85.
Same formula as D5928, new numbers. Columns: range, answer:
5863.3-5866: 4.82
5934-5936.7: 5.17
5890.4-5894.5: 3.88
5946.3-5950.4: 5.02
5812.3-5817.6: 5.07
